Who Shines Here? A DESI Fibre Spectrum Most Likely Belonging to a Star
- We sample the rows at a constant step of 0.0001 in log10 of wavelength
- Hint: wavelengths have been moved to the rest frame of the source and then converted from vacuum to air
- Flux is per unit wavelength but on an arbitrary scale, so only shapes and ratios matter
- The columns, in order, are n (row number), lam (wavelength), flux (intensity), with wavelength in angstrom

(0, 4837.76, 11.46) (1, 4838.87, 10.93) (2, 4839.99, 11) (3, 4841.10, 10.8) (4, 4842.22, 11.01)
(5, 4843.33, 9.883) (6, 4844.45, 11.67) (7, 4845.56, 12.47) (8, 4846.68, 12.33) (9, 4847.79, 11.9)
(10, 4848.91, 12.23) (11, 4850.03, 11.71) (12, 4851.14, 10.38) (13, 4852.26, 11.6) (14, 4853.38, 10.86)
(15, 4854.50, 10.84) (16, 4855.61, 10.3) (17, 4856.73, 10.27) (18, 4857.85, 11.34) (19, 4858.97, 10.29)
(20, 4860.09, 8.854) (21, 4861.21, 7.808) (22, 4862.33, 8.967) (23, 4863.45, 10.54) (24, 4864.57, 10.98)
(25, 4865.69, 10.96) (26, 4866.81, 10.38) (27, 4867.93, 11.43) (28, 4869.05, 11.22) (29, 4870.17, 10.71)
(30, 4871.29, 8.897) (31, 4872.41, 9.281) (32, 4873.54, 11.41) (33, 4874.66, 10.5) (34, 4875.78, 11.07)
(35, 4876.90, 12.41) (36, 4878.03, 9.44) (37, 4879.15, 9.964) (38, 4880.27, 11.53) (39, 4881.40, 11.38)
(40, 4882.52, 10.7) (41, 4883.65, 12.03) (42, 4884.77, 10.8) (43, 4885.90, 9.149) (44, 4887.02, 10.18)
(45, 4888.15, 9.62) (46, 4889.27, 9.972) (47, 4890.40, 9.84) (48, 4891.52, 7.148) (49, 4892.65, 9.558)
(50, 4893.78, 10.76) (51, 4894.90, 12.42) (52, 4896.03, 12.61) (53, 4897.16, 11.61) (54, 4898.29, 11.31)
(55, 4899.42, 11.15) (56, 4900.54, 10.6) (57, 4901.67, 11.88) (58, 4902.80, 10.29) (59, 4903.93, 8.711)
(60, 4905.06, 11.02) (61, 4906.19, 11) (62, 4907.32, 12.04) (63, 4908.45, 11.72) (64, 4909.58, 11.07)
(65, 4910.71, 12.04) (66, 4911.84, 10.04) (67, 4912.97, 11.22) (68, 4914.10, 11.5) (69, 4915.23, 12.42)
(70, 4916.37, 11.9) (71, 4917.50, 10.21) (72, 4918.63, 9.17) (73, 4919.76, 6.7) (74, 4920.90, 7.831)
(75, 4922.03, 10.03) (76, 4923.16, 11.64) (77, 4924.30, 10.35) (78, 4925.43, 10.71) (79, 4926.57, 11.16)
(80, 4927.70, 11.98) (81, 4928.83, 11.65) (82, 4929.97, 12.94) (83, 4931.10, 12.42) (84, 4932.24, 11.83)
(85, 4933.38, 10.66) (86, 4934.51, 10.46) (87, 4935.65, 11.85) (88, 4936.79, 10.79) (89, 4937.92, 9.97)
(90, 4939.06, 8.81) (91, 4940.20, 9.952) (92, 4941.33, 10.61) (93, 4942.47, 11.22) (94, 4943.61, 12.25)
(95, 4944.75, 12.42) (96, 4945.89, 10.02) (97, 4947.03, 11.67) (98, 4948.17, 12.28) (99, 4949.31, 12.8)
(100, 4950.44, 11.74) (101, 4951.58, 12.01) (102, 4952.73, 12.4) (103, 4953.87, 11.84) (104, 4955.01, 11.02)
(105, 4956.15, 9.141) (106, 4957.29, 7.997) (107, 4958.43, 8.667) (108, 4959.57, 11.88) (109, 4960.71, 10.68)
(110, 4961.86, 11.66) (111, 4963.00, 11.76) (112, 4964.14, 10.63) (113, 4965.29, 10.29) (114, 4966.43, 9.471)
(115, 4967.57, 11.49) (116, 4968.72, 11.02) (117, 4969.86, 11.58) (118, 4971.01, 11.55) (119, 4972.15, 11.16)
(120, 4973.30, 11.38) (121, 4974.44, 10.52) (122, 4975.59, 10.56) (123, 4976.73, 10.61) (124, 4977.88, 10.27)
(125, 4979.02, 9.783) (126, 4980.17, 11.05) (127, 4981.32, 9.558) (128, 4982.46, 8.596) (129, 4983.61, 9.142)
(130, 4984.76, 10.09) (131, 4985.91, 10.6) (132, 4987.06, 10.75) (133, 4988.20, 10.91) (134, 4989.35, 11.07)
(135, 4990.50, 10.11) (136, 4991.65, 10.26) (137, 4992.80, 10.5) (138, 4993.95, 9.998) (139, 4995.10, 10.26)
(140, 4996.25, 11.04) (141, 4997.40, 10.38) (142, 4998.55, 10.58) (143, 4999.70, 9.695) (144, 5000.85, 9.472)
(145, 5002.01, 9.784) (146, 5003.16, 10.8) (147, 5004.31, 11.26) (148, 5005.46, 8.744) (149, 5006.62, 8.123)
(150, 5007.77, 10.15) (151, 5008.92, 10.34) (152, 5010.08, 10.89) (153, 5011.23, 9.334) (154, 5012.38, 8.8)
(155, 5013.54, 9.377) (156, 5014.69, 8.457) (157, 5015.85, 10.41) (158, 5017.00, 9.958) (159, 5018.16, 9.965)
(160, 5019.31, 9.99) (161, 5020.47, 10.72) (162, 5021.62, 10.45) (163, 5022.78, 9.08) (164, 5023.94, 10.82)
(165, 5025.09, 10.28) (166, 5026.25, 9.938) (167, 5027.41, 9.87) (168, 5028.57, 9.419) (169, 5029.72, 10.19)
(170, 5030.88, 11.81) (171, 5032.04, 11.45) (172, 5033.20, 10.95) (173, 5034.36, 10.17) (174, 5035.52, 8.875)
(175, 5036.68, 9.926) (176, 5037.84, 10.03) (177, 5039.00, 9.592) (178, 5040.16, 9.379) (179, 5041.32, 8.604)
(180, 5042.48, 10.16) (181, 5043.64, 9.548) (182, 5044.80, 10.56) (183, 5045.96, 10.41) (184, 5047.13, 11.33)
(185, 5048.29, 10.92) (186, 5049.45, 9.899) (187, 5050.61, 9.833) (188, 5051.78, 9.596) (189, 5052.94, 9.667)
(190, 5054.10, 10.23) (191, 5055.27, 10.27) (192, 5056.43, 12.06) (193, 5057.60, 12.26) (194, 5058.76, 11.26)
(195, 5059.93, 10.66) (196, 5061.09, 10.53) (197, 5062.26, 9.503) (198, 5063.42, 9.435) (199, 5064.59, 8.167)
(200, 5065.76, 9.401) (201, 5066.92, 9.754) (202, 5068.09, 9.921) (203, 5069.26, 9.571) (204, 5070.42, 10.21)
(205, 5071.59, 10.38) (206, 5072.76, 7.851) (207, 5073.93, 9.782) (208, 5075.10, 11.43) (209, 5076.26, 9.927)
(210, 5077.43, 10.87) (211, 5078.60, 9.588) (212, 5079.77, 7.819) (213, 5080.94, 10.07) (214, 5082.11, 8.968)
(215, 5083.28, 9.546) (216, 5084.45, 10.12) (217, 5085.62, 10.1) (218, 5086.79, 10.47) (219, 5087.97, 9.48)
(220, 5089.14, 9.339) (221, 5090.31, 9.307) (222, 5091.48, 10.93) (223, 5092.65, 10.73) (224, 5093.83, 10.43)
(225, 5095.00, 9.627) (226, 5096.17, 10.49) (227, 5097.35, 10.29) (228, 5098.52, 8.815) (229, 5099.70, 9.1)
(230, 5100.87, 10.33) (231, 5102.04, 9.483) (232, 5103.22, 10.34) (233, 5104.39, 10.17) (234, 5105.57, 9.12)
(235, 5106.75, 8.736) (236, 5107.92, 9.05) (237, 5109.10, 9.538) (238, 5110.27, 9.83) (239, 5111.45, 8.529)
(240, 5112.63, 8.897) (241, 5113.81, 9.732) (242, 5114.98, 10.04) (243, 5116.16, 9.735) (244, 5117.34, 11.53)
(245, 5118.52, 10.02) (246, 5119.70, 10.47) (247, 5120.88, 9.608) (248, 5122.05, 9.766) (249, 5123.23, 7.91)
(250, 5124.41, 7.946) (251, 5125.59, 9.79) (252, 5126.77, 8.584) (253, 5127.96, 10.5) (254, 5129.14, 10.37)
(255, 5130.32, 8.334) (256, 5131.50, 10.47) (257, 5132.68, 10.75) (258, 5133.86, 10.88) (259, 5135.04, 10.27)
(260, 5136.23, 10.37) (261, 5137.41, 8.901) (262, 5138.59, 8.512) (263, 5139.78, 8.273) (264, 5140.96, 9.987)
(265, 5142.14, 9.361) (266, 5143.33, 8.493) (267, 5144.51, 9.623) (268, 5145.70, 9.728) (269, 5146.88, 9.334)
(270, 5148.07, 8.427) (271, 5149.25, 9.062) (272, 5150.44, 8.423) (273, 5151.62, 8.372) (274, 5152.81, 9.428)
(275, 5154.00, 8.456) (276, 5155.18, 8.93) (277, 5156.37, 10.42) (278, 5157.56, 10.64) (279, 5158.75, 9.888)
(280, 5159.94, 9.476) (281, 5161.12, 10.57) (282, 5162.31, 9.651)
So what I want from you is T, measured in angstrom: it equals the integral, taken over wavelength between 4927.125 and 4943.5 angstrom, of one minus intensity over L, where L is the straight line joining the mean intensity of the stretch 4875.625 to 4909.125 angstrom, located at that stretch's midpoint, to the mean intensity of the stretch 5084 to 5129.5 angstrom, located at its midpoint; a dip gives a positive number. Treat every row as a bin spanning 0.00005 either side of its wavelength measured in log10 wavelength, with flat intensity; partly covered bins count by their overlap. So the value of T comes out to -0.9 angstrom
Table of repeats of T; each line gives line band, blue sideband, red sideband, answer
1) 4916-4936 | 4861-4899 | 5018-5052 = -0.6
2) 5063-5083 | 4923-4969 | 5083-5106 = 1.0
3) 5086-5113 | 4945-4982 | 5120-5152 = -0.1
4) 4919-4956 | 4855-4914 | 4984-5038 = -2.3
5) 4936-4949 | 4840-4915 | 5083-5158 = -0.6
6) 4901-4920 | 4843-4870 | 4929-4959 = 0.2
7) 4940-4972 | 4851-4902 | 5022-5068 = -2.3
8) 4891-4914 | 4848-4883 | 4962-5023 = -0.9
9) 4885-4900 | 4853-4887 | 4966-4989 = 0.1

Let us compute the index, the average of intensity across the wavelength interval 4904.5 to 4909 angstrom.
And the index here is 11.4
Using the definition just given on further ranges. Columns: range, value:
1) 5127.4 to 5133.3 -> 10.1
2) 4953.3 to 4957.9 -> 10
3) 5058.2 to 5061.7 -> 10.8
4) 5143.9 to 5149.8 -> 9.24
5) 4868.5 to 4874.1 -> 10.3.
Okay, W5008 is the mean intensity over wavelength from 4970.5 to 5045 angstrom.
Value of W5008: 10.1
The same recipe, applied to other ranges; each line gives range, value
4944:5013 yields 10.5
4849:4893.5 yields 10.4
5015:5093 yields 10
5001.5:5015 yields 9.7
